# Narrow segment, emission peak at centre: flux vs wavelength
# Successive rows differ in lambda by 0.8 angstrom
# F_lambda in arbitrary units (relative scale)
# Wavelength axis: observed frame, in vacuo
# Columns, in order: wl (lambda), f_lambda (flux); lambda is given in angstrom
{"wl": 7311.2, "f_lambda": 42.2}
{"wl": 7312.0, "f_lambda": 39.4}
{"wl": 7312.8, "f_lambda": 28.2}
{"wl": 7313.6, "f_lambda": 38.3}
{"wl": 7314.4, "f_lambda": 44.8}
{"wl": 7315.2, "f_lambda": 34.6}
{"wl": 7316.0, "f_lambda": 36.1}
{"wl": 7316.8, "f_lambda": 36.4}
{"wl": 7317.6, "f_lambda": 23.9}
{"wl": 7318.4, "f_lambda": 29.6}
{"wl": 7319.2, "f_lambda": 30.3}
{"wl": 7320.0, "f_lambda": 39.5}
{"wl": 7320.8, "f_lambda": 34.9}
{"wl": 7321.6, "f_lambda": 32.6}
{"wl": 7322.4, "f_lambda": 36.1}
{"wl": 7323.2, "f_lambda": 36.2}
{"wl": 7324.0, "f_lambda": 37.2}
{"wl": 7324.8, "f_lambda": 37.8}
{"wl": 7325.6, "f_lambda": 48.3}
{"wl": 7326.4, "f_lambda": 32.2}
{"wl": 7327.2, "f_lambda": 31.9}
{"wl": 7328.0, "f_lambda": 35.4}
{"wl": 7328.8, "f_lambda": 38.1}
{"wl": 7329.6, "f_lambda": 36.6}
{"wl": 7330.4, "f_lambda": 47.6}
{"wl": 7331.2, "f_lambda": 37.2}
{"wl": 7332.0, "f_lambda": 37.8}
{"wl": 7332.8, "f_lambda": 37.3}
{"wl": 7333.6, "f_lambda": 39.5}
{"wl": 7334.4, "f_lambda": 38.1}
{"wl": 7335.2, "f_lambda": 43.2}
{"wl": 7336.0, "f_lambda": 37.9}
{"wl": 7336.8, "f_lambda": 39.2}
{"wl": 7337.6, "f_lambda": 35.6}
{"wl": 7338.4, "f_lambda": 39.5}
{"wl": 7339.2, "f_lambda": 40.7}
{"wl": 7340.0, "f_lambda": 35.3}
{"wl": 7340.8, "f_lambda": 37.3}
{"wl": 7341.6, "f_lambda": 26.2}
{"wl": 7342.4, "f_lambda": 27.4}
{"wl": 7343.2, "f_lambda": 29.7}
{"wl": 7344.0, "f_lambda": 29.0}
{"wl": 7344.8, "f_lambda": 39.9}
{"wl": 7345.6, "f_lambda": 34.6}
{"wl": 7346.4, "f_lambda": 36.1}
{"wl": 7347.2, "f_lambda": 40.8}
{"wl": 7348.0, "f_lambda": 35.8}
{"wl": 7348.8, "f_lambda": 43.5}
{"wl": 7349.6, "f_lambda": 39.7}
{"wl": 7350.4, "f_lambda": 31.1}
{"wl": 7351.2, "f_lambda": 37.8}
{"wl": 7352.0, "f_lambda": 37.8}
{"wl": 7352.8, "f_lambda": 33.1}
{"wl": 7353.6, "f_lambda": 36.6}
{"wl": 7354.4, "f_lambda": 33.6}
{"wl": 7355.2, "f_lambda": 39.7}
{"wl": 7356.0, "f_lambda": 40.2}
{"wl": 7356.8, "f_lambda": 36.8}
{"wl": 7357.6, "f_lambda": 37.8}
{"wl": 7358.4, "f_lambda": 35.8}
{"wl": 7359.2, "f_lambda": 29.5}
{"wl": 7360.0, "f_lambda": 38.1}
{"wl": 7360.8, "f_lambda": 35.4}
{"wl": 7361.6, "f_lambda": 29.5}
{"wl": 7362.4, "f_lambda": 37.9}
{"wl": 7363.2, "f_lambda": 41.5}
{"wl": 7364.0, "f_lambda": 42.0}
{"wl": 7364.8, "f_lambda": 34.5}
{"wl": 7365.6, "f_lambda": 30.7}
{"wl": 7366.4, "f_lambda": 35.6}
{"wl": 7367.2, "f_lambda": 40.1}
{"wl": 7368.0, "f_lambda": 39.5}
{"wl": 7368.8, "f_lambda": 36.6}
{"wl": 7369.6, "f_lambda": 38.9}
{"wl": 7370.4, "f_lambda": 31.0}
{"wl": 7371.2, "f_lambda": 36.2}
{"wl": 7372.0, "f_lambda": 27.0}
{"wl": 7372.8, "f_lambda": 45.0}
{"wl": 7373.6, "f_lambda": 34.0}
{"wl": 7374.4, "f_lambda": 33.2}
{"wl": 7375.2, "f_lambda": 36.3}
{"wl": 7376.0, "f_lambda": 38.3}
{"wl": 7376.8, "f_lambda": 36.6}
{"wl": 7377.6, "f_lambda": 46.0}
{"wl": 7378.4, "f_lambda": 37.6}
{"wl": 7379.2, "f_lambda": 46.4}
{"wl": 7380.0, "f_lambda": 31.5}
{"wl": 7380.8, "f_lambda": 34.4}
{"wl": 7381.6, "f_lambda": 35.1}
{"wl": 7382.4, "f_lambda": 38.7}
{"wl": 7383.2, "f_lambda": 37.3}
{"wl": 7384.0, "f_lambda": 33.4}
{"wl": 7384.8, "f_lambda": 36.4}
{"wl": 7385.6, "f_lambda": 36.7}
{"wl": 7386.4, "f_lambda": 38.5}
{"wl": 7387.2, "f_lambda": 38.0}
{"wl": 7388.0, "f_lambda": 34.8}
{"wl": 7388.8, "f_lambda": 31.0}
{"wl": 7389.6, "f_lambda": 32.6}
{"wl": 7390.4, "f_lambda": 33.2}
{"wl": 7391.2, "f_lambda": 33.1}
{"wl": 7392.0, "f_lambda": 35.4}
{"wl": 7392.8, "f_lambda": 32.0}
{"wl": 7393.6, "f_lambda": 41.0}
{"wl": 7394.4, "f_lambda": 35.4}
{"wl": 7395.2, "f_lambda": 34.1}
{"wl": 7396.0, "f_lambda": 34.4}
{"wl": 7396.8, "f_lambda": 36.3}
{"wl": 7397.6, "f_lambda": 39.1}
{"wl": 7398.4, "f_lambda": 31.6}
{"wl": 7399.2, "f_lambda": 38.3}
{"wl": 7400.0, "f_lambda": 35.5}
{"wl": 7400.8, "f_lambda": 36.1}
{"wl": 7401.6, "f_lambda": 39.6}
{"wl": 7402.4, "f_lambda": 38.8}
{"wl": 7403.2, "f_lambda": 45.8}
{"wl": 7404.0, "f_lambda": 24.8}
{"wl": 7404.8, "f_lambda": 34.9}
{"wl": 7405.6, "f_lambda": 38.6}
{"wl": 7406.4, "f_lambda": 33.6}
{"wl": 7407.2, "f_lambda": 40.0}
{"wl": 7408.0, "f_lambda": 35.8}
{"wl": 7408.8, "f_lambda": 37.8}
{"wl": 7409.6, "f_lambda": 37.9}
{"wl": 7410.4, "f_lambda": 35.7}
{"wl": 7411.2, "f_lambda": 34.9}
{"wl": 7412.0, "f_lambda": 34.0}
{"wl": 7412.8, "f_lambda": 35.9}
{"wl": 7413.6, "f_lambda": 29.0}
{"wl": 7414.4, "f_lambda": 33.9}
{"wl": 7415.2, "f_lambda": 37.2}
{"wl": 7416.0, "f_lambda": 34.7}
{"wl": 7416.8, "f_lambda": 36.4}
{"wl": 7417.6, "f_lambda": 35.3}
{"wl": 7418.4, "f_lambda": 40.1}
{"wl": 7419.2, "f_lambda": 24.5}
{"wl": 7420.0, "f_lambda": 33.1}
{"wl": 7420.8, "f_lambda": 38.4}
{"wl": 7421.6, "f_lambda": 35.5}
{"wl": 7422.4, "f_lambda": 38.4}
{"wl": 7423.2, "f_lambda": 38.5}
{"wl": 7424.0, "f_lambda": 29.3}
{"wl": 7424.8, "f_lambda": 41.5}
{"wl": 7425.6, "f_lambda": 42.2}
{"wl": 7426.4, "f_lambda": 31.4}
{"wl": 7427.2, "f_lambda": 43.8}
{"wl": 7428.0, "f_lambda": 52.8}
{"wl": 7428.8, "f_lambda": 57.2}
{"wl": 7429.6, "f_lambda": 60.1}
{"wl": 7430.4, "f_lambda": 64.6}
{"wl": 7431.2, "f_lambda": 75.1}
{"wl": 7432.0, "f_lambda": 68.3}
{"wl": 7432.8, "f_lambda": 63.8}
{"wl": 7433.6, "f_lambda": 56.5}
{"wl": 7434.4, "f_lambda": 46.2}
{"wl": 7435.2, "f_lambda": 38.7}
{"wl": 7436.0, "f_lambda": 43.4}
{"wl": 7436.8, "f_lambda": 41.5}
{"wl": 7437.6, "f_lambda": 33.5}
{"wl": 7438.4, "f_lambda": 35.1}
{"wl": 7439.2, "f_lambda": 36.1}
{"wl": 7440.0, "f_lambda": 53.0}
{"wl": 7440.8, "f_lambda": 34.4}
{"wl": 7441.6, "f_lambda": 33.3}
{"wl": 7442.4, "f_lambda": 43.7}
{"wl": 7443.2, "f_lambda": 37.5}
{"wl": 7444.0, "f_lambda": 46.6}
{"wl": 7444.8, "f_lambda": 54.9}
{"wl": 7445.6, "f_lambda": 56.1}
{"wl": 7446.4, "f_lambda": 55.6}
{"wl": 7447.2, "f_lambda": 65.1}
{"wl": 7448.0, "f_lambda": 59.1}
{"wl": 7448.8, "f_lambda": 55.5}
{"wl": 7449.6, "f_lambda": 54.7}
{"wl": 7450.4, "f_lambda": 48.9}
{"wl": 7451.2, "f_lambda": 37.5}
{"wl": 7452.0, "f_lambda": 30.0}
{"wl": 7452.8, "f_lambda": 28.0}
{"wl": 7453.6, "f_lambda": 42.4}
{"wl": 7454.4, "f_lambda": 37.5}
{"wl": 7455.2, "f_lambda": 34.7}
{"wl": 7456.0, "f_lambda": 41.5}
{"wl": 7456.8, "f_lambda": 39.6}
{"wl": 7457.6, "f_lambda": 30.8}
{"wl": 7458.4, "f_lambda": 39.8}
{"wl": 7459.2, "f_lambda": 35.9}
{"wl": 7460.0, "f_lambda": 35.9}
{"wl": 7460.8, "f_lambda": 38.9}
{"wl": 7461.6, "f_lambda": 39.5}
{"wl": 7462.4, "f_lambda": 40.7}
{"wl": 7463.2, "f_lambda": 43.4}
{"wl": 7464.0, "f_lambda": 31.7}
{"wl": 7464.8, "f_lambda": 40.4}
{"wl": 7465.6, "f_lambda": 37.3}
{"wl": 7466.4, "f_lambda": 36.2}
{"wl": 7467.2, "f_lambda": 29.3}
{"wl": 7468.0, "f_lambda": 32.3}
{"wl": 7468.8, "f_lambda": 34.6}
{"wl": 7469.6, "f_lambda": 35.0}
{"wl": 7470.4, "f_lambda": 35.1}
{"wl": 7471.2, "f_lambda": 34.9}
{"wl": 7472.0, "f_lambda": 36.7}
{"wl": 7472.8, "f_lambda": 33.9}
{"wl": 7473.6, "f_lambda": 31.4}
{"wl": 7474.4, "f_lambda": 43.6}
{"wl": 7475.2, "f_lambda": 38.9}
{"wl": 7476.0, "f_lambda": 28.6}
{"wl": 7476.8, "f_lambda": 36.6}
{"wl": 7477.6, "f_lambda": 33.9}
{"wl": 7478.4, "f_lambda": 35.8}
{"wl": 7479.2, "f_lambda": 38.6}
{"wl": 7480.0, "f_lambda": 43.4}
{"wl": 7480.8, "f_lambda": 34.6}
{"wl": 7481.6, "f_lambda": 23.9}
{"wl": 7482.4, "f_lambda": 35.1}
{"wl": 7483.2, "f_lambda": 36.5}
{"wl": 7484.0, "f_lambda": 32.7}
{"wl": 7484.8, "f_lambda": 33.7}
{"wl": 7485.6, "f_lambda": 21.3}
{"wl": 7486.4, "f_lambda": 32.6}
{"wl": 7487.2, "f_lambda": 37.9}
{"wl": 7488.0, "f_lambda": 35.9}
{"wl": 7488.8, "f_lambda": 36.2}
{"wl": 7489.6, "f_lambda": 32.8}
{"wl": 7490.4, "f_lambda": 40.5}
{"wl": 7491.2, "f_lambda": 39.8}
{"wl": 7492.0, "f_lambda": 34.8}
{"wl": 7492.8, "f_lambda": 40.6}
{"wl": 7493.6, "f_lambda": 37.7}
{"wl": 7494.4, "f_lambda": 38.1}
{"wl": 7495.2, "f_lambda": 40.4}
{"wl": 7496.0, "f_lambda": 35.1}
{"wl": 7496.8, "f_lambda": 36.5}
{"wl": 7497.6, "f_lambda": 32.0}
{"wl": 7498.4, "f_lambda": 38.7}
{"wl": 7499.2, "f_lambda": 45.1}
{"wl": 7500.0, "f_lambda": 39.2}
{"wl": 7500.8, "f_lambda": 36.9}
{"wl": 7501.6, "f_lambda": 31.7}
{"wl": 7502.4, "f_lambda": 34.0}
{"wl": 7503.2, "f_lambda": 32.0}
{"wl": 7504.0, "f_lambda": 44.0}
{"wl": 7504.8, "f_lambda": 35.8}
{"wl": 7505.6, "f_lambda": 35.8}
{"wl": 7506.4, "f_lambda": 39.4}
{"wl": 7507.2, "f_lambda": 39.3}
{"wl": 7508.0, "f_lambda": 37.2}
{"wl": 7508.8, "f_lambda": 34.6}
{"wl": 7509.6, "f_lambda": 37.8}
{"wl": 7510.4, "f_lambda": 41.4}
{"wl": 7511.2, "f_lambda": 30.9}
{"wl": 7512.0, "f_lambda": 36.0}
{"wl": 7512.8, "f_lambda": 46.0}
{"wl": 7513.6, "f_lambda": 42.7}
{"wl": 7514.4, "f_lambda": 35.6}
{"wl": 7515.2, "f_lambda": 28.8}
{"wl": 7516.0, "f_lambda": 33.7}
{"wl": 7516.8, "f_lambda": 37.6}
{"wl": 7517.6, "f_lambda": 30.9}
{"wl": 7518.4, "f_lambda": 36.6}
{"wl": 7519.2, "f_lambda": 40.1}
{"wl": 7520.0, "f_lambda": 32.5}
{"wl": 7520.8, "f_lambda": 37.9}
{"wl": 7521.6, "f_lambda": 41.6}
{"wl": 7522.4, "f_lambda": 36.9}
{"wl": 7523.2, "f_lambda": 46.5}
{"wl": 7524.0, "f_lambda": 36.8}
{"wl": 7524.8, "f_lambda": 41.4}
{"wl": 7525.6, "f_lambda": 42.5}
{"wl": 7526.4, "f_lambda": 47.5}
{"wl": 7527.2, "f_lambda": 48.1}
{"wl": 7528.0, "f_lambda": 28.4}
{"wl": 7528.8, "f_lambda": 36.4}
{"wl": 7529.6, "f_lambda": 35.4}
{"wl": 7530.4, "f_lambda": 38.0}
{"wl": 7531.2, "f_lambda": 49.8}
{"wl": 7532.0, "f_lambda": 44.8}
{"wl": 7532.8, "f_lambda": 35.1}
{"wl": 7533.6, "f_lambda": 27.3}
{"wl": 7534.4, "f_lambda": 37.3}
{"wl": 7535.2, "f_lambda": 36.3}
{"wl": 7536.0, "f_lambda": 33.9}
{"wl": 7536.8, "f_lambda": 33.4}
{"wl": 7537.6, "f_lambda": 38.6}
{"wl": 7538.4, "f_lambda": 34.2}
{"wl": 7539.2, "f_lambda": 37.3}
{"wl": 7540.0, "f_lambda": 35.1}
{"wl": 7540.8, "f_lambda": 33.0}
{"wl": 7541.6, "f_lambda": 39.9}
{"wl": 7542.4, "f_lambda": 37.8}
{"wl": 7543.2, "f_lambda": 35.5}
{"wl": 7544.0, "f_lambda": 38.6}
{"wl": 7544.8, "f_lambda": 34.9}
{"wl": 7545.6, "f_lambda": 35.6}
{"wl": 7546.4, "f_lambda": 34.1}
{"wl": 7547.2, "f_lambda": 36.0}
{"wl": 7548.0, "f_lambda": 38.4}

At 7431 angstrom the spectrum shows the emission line [S II] 6716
